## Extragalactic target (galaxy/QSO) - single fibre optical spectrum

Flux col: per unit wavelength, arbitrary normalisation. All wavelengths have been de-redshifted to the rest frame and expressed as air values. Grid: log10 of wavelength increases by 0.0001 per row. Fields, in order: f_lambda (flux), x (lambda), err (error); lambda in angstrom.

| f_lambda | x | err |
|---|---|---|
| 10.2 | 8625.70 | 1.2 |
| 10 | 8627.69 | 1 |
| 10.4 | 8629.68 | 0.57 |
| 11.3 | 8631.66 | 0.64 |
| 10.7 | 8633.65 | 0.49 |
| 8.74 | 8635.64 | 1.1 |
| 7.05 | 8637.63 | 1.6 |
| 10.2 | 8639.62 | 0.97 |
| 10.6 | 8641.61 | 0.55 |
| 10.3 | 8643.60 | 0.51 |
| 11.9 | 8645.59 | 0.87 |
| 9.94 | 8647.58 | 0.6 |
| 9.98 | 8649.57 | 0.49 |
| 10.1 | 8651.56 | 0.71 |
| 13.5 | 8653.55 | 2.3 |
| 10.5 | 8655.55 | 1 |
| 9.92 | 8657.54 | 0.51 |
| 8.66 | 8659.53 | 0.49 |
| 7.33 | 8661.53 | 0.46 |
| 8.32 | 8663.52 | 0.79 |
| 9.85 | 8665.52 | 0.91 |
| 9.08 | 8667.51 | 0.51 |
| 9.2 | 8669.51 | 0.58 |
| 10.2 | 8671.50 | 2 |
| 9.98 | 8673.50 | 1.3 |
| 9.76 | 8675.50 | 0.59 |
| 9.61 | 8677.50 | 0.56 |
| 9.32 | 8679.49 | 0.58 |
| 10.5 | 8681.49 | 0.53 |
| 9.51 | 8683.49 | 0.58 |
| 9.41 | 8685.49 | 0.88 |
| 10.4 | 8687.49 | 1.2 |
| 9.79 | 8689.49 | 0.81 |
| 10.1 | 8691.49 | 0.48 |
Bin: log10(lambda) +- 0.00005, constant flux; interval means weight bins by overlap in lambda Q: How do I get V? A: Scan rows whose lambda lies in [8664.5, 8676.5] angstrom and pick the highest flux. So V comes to 10.2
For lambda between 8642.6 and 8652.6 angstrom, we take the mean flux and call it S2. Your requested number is 10.5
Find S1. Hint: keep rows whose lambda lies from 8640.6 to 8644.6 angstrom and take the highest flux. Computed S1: 10.6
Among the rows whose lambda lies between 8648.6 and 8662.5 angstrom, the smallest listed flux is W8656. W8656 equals 7.33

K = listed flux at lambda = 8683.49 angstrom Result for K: 9.51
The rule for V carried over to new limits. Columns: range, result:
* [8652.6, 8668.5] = 13.5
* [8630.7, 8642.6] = 11.3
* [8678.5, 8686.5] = 10.5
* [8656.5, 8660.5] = 9.92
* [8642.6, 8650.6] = 11.9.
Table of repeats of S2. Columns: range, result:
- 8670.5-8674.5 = 10.1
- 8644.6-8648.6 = 10.9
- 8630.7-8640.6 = 9.58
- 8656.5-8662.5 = 8.66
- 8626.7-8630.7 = 10.2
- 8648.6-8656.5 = 11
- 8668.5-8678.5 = 9.75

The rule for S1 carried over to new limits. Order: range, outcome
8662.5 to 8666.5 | 9.85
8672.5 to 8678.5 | 9.98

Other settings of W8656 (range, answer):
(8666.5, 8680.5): 9.08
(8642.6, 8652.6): 9.94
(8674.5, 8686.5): 9.32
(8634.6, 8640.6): 7.05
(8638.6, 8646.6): 10.2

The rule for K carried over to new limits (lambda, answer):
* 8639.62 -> 10.2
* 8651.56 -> 10.1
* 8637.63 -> 7.05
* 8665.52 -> 9.85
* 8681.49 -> 10.5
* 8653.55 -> 13.5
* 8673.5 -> 9.98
